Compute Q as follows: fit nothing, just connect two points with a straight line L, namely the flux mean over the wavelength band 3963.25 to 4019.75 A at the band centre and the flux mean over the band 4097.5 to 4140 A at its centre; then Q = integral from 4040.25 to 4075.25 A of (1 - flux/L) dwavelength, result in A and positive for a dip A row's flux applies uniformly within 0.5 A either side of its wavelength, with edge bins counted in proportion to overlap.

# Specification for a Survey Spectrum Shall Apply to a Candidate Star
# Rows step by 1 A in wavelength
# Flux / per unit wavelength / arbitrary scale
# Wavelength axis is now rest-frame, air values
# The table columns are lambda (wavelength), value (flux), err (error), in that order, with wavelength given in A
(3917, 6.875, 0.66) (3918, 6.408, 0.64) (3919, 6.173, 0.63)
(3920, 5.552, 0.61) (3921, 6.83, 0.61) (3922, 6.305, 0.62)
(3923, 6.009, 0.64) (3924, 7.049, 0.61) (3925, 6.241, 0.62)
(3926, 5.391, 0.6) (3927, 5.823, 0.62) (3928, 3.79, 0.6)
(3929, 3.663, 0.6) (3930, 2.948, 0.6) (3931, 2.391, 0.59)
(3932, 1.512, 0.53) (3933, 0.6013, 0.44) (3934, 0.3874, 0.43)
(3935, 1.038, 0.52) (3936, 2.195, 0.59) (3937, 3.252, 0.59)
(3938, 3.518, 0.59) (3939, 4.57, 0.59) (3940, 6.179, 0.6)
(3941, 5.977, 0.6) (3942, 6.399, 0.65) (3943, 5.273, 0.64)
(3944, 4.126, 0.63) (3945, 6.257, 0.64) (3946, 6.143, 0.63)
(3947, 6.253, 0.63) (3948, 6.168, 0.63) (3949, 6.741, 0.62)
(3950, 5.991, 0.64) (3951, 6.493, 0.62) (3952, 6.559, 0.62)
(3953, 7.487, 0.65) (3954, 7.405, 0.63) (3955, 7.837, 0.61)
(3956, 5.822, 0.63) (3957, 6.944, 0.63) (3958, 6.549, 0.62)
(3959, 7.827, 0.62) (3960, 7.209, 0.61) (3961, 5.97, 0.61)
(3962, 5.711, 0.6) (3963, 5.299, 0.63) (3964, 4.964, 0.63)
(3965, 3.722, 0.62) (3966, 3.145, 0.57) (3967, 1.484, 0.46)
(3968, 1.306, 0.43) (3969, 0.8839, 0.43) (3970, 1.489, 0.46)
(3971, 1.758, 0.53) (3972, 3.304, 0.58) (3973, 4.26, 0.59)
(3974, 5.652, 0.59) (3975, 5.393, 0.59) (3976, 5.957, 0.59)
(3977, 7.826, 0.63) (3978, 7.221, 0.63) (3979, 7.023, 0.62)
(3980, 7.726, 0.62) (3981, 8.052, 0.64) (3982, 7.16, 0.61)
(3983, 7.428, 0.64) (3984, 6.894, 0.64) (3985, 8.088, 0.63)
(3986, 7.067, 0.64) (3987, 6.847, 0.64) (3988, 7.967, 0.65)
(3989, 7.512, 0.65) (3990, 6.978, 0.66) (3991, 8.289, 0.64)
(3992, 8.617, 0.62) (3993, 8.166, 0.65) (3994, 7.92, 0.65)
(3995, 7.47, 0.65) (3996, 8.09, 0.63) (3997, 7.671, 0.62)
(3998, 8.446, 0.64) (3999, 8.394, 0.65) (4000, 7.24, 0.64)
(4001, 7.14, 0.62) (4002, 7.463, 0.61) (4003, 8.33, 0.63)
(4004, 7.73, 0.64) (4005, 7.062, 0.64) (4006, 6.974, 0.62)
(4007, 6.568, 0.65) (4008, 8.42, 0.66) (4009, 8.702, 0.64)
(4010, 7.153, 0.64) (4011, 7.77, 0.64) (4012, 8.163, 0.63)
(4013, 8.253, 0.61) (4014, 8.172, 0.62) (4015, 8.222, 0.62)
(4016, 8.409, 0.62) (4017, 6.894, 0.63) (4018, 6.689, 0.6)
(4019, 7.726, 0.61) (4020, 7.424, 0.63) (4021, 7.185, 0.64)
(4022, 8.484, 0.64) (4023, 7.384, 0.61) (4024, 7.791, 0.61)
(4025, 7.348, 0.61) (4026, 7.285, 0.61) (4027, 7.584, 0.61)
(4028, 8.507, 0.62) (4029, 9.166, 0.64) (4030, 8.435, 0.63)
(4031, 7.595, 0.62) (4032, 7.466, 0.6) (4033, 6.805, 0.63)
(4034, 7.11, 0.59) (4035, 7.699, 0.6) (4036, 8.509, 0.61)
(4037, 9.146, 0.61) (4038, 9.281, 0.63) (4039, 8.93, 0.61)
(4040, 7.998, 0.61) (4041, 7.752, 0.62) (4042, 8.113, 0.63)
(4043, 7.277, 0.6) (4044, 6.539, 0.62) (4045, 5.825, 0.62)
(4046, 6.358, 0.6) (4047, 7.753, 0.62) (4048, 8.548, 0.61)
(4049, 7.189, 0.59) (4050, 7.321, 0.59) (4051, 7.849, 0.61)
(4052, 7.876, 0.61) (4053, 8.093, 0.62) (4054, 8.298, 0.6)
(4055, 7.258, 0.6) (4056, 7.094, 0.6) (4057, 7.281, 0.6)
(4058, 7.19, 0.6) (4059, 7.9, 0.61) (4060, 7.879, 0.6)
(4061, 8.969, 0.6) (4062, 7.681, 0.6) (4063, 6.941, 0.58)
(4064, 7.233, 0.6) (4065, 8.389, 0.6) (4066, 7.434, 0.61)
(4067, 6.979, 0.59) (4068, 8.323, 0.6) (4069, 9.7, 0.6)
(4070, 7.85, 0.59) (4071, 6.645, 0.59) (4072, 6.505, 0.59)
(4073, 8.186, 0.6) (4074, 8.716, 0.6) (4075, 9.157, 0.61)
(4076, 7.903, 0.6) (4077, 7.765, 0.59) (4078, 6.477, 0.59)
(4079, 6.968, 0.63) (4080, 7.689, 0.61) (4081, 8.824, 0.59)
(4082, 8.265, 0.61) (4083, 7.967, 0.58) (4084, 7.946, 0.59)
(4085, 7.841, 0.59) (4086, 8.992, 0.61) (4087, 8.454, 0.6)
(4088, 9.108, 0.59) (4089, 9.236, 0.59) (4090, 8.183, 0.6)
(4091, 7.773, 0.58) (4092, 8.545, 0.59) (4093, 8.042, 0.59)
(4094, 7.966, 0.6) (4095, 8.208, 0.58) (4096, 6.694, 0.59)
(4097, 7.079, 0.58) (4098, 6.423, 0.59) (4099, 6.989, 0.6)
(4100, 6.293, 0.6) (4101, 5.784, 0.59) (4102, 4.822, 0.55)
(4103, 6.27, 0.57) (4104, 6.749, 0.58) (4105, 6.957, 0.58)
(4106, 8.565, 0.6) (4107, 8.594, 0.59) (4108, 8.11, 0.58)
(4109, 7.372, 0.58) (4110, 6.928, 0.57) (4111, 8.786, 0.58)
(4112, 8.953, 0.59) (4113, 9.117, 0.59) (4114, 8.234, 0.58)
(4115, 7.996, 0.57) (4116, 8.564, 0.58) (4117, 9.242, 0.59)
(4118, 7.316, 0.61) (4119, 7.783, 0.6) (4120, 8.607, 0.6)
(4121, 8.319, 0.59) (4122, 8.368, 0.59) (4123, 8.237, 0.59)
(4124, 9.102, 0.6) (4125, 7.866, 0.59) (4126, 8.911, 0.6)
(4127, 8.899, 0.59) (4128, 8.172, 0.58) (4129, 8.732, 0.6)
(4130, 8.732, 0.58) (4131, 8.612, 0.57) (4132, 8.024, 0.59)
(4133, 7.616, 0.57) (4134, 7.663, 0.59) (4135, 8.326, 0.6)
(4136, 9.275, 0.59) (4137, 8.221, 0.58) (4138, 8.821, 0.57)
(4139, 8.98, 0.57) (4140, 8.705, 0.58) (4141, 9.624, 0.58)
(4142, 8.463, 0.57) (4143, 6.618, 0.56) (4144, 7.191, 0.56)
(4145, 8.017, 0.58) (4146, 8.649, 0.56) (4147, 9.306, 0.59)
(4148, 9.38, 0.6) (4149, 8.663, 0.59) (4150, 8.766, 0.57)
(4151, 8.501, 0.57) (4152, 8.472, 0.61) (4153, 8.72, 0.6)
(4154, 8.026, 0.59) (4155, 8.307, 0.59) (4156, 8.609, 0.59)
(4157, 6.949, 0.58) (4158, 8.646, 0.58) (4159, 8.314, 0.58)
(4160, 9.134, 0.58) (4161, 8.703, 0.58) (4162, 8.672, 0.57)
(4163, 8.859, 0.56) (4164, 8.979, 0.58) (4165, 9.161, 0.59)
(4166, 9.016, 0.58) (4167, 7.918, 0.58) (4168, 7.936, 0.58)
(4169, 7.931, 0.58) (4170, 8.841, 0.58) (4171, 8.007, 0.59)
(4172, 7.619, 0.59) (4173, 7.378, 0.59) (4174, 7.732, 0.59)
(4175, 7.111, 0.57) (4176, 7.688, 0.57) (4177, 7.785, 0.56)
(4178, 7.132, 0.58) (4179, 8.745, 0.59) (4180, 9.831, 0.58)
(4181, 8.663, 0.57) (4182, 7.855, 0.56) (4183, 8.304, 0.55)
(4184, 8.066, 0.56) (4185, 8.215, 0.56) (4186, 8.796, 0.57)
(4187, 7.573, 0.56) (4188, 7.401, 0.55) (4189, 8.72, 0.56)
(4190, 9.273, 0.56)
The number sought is -1.4 A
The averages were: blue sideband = 6.66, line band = 7.65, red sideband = 7.99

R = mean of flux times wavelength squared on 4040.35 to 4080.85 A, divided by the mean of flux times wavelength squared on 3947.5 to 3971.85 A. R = 1.55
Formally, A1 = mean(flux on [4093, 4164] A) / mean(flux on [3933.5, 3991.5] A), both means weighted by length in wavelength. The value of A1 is 1.5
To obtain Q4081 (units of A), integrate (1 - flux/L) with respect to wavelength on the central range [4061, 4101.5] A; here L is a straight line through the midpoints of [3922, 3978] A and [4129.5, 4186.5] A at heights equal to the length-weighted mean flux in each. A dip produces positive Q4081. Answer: -4.3 A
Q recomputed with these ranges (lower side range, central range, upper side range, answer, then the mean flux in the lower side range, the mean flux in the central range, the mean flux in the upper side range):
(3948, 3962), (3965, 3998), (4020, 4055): 4.8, 6.77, 6.08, 7.77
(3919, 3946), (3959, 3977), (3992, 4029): 5.3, 4.42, 4.19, 7.76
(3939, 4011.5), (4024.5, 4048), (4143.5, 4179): -2.5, 6.42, 7.78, 8.3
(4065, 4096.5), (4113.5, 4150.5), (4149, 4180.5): -1.1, 8.02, 8.43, 8.31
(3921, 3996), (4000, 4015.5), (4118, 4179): -3.6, 5.52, 7.73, 8.34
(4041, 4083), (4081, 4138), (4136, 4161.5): 0.7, 7.67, 8.01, 8.49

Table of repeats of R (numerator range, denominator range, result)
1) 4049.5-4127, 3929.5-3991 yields 1.57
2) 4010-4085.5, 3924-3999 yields 1.45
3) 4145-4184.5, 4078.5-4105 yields 1.15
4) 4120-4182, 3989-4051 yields 1.15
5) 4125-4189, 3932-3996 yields 1.63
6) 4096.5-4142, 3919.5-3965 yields 1.67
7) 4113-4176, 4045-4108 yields 1.13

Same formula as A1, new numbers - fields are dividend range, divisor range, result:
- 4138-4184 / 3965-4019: 1.24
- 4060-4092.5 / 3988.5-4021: 1.04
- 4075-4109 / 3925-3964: 1.49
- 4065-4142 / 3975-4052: 1.05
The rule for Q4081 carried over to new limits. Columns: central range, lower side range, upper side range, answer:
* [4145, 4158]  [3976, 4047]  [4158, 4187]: -0.5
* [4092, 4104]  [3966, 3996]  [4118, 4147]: 1.5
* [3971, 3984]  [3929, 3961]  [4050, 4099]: -1.0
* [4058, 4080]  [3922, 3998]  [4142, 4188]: -2.4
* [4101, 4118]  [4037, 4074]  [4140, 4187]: 0.6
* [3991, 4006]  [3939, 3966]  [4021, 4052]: -1.7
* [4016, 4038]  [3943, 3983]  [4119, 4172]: -3.9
